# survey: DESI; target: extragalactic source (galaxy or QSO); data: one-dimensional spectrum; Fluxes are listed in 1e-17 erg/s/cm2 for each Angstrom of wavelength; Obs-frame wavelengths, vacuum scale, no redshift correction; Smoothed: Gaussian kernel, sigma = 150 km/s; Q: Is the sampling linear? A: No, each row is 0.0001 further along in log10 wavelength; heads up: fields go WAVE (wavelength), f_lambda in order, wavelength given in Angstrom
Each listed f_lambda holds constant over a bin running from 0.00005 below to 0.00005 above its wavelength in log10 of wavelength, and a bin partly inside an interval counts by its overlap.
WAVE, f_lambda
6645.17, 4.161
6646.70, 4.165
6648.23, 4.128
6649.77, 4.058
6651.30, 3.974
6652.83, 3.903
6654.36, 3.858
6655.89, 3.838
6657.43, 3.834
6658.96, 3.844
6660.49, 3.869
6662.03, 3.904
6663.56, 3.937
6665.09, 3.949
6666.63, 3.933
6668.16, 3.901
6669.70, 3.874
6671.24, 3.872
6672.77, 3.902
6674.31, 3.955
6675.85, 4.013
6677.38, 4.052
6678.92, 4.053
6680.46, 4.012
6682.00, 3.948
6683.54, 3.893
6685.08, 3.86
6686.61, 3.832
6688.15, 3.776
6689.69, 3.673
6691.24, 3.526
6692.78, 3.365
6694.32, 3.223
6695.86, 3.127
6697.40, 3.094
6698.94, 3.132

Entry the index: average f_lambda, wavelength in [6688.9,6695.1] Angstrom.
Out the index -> 3.44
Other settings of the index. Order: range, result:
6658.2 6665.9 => 3.9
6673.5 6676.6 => 3.97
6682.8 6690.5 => 3.8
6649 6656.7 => 3.92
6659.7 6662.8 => 3.89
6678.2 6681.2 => 4.03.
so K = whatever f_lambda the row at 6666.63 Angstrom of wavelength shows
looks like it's 3.933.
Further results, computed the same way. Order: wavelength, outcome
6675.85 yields 4.013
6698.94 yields 3.132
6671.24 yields 3.872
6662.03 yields 3.904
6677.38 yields 4.052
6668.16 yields 3.901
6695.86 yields 3.127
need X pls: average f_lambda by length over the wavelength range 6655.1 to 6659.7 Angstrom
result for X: 3.84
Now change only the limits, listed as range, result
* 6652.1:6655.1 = 3.88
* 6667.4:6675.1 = 3.9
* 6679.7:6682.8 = 3.98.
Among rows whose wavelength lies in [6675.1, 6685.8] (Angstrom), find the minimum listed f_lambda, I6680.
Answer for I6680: 3.86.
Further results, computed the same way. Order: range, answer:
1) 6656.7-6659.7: 3.834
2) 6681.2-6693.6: 3.365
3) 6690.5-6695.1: 3.223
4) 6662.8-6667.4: 3.933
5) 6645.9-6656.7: 3.838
